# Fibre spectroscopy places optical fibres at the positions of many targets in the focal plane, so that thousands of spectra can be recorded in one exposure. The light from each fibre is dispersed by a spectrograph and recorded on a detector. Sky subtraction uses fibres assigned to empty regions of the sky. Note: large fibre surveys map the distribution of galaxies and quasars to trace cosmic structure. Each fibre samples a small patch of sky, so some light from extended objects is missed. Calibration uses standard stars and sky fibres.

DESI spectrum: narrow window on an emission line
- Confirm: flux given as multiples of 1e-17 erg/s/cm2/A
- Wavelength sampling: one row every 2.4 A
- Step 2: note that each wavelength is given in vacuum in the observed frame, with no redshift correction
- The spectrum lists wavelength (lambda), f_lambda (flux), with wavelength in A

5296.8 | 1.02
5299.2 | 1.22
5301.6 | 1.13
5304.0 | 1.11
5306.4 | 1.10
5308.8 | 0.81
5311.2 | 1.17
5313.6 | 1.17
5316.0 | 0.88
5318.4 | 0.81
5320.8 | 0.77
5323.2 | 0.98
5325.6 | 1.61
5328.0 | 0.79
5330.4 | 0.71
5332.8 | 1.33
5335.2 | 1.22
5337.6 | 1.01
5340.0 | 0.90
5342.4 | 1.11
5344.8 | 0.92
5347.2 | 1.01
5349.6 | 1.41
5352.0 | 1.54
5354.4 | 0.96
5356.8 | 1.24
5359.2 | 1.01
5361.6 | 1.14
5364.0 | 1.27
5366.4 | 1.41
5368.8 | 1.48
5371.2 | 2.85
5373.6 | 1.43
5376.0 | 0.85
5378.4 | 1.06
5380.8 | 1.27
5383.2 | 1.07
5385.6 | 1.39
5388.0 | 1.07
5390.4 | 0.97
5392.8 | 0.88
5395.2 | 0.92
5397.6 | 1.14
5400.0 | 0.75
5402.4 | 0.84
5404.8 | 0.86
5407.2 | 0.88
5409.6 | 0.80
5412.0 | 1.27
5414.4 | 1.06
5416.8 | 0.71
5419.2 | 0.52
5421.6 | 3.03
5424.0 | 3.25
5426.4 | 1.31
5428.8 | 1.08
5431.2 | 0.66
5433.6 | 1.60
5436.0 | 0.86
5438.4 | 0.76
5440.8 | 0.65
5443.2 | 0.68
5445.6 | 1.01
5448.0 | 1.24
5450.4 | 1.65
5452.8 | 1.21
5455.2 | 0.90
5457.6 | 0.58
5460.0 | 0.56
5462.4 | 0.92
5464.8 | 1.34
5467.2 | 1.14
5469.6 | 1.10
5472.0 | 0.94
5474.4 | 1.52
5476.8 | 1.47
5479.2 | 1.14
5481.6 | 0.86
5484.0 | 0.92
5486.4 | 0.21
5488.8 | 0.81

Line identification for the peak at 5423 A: [O III] 5007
